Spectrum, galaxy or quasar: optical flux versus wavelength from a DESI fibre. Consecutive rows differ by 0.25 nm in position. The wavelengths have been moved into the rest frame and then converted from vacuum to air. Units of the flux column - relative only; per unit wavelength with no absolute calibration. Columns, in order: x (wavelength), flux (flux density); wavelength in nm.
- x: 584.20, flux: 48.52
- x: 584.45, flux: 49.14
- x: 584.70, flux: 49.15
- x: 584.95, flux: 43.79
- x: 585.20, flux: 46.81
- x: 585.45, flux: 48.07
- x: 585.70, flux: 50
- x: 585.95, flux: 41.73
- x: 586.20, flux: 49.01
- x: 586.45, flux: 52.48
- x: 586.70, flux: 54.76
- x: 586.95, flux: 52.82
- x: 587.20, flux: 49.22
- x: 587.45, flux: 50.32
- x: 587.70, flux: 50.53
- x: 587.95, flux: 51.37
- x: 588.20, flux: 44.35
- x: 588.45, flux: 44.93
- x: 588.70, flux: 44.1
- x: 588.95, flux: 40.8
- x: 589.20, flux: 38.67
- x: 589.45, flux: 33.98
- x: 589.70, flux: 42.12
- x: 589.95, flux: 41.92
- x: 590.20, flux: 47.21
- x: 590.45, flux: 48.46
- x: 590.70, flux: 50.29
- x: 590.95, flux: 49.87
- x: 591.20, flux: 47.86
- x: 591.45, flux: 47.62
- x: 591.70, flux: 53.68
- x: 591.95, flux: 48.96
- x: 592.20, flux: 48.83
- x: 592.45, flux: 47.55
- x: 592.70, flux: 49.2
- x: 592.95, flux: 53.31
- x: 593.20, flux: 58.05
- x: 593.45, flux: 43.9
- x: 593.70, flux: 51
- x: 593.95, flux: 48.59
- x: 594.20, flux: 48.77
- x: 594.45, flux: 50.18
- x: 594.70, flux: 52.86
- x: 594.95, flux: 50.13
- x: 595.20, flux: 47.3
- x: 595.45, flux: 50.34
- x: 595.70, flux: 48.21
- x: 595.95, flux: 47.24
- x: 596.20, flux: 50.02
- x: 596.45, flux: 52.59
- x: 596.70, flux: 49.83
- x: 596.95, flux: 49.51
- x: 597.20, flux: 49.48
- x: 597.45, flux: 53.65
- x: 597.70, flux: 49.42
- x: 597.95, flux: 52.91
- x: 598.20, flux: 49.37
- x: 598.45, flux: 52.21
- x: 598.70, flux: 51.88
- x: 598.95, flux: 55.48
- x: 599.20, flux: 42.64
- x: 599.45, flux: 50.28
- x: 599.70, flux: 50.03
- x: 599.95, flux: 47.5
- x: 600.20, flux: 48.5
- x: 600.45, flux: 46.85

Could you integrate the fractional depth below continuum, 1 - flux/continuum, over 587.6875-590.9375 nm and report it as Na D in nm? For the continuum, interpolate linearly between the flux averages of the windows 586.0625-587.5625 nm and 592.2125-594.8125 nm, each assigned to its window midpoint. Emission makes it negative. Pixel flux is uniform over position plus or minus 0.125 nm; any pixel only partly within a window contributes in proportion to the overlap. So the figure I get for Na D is 0.41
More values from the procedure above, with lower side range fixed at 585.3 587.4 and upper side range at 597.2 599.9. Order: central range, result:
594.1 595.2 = 0.004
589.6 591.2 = 0.103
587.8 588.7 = 0.059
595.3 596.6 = 0.021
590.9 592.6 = 0.033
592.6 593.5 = -0.028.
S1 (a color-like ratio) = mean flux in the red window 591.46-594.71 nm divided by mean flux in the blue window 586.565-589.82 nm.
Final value 1.1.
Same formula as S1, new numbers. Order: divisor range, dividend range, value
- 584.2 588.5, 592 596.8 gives 1.02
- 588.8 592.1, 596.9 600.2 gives 1.10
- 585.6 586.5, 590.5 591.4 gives 1.03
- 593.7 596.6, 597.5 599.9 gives 1.02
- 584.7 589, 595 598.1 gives 1.04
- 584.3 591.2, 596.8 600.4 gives 1.07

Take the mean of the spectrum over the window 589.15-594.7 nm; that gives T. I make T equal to 48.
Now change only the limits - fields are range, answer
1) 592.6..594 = 50.8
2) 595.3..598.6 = 50.4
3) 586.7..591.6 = 46.4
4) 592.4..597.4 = 50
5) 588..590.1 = 41.8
